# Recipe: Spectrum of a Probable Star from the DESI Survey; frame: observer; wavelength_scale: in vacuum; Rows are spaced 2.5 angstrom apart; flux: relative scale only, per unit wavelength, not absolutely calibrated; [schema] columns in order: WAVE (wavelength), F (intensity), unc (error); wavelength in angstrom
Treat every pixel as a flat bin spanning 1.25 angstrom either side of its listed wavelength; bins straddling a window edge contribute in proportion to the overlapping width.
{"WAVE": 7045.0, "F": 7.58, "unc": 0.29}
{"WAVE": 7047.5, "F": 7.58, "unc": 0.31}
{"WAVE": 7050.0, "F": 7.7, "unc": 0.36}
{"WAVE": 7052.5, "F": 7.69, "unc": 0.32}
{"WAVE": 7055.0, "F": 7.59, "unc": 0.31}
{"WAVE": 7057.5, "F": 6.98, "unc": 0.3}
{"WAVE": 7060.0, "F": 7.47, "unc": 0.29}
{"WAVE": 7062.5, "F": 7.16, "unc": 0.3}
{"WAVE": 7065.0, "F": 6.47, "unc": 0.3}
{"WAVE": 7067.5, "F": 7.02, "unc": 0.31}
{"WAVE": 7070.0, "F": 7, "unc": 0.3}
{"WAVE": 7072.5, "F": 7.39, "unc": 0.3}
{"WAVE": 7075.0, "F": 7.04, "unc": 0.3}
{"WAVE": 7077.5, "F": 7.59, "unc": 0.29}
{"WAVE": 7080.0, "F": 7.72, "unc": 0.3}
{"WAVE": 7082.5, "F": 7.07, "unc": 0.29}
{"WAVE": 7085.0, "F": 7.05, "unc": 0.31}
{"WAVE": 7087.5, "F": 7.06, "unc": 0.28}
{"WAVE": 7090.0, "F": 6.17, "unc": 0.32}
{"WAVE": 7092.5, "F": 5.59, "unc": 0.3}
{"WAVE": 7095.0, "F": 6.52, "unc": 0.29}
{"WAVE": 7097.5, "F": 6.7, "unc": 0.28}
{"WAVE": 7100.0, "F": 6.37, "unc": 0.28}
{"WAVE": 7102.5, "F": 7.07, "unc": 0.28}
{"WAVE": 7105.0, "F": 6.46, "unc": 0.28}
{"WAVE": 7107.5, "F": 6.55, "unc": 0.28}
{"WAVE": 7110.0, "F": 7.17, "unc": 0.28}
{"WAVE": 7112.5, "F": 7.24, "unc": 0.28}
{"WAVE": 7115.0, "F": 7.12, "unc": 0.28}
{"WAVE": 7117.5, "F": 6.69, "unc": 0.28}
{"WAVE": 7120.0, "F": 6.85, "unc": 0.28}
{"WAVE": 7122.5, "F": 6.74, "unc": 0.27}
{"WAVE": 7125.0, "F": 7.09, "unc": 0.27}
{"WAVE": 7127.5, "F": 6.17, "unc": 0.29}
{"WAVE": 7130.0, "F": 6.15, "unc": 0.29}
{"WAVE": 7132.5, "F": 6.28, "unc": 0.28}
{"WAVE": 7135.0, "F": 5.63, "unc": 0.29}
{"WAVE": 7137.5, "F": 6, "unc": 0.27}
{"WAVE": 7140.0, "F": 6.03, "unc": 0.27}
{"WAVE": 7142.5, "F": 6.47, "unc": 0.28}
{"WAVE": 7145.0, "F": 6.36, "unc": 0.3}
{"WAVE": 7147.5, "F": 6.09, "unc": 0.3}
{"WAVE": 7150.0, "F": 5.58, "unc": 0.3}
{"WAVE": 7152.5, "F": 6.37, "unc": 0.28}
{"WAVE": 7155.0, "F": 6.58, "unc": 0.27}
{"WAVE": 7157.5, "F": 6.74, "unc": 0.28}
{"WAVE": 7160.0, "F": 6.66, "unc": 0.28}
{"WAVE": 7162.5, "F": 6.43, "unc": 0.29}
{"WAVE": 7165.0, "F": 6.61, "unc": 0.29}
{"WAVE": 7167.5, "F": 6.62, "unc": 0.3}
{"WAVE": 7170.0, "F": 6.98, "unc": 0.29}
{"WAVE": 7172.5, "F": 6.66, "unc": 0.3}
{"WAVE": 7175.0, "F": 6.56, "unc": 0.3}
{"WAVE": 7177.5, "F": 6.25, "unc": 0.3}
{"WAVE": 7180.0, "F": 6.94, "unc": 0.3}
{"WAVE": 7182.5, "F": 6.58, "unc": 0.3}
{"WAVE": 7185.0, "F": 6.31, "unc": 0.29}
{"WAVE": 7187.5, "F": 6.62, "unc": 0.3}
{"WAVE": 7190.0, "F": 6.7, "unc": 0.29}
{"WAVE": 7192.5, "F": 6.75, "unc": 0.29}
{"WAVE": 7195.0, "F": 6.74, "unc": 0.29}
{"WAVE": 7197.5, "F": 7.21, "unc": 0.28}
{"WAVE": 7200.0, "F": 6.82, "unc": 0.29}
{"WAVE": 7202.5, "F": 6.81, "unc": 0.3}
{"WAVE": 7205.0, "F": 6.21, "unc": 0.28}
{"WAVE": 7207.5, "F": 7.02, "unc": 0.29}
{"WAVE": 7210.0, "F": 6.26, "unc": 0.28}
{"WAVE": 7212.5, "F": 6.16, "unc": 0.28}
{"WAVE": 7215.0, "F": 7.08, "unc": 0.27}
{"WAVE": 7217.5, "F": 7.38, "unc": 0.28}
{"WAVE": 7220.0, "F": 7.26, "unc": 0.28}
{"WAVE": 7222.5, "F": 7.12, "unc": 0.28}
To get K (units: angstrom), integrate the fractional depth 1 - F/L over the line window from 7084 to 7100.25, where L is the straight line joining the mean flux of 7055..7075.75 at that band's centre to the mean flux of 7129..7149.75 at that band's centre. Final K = 0.59 angstrom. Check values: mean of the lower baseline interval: 7.1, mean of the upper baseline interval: 6.1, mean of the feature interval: 6.49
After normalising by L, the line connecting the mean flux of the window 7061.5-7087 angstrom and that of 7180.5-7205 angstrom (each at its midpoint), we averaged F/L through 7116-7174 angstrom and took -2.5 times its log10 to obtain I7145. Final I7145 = 0.07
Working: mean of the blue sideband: 7.15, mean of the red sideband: 6.71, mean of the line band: 6.43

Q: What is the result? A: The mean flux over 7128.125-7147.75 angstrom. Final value 6.13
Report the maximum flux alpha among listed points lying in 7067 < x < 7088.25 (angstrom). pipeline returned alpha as 7.72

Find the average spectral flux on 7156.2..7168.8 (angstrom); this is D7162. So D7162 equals 6.61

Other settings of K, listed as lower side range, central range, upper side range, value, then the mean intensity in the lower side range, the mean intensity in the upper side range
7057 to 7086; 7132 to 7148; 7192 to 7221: 2.0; 7.17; 6.81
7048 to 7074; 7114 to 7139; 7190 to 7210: 2.0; 7.25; 6.76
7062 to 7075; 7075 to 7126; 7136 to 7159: -1.2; 7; 6.24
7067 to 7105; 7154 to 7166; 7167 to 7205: 0.2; 6.87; 6.69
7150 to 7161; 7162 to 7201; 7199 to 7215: -0.9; 6.47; 6.58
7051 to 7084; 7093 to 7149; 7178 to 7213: 3.9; 7.25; 6.65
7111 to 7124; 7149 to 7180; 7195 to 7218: 1.4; 6.94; 6.75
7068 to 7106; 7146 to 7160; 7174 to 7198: 0.9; 6.86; 6.65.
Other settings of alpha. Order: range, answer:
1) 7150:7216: 7.21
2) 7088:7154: 7.24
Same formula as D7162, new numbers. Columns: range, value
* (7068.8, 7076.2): 7.15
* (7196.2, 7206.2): 6.77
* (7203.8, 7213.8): 6.42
